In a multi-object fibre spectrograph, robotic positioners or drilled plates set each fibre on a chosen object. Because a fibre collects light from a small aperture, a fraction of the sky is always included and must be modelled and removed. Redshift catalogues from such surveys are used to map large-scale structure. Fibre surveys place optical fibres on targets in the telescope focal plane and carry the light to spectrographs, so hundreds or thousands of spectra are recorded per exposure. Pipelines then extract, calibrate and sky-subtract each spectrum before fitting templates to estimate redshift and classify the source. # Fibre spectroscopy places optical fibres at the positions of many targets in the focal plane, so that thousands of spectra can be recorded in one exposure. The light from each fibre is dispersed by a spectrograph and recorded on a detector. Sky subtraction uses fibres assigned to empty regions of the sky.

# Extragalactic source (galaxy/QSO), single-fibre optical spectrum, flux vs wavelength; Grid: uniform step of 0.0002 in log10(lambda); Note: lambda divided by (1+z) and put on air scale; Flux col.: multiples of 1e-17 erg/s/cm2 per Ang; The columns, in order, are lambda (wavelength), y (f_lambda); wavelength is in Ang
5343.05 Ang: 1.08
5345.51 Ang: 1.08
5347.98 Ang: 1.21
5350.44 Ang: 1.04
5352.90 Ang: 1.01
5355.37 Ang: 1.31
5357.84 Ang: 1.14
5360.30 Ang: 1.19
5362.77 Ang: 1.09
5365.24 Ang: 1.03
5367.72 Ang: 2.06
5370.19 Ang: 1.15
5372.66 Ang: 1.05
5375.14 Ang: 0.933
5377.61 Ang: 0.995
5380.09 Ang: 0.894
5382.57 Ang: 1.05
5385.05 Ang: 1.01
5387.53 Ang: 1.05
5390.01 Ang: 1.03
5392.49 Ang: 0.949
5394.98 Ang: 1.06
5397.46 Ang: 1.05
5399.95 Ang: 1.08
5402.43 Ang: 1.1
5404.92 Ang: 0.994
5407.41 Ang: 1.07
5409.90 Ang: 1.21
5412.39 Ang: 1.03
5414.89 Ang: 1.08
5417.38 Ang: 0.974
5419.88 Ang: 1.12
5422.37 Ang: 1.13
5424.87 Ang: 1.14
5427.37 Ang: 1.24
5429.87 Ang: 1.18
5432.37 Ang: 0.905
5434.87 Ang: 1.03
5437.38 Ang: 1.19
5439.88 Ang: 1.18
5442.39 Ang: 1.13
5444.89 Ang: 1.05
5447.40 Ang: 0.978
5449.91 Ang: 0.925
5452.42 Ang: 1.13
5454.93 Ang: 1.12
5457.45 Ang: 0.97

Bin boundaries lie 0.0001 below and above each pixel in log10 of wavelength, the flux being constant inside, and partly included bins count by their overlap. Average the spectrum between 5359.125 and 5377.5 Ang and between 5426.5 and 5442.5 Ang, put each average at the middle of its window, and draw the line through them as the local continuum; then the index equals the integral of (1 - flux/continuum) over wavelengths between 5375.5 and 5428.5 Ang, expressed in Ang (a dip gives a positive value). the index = 4.60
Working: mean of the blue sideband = 1.2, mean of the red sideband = 1.12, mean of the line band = 1.06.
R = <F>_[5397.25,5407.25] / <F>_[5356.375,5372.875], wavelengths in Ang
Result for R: 0.84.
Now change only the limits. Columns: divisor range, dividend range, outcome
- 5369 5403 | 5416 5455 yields 1.06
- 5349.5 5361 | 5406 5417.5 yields 0.95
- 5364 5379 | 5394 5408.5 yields 0.88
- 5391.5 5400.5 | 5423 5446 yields 1.08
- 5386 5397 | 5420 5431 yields 1.14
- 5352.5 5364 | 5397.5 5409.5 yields 0.92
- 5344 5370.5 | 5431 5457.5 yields 0.88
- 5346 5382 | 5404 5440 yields 0.96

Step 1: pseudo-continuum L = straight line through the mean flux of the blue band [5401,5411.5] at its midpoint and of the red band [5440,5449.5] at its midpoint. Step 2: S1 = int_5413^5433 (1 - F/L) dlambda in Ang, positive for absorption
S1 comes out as -0.4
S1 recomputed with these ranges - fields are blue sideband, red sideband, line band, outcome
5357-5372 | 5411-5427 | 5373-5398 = 4.1 Ang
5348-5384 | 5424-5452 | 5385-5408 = 1.6 Ang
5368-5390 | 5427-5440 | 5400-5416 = 0.1 Ang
